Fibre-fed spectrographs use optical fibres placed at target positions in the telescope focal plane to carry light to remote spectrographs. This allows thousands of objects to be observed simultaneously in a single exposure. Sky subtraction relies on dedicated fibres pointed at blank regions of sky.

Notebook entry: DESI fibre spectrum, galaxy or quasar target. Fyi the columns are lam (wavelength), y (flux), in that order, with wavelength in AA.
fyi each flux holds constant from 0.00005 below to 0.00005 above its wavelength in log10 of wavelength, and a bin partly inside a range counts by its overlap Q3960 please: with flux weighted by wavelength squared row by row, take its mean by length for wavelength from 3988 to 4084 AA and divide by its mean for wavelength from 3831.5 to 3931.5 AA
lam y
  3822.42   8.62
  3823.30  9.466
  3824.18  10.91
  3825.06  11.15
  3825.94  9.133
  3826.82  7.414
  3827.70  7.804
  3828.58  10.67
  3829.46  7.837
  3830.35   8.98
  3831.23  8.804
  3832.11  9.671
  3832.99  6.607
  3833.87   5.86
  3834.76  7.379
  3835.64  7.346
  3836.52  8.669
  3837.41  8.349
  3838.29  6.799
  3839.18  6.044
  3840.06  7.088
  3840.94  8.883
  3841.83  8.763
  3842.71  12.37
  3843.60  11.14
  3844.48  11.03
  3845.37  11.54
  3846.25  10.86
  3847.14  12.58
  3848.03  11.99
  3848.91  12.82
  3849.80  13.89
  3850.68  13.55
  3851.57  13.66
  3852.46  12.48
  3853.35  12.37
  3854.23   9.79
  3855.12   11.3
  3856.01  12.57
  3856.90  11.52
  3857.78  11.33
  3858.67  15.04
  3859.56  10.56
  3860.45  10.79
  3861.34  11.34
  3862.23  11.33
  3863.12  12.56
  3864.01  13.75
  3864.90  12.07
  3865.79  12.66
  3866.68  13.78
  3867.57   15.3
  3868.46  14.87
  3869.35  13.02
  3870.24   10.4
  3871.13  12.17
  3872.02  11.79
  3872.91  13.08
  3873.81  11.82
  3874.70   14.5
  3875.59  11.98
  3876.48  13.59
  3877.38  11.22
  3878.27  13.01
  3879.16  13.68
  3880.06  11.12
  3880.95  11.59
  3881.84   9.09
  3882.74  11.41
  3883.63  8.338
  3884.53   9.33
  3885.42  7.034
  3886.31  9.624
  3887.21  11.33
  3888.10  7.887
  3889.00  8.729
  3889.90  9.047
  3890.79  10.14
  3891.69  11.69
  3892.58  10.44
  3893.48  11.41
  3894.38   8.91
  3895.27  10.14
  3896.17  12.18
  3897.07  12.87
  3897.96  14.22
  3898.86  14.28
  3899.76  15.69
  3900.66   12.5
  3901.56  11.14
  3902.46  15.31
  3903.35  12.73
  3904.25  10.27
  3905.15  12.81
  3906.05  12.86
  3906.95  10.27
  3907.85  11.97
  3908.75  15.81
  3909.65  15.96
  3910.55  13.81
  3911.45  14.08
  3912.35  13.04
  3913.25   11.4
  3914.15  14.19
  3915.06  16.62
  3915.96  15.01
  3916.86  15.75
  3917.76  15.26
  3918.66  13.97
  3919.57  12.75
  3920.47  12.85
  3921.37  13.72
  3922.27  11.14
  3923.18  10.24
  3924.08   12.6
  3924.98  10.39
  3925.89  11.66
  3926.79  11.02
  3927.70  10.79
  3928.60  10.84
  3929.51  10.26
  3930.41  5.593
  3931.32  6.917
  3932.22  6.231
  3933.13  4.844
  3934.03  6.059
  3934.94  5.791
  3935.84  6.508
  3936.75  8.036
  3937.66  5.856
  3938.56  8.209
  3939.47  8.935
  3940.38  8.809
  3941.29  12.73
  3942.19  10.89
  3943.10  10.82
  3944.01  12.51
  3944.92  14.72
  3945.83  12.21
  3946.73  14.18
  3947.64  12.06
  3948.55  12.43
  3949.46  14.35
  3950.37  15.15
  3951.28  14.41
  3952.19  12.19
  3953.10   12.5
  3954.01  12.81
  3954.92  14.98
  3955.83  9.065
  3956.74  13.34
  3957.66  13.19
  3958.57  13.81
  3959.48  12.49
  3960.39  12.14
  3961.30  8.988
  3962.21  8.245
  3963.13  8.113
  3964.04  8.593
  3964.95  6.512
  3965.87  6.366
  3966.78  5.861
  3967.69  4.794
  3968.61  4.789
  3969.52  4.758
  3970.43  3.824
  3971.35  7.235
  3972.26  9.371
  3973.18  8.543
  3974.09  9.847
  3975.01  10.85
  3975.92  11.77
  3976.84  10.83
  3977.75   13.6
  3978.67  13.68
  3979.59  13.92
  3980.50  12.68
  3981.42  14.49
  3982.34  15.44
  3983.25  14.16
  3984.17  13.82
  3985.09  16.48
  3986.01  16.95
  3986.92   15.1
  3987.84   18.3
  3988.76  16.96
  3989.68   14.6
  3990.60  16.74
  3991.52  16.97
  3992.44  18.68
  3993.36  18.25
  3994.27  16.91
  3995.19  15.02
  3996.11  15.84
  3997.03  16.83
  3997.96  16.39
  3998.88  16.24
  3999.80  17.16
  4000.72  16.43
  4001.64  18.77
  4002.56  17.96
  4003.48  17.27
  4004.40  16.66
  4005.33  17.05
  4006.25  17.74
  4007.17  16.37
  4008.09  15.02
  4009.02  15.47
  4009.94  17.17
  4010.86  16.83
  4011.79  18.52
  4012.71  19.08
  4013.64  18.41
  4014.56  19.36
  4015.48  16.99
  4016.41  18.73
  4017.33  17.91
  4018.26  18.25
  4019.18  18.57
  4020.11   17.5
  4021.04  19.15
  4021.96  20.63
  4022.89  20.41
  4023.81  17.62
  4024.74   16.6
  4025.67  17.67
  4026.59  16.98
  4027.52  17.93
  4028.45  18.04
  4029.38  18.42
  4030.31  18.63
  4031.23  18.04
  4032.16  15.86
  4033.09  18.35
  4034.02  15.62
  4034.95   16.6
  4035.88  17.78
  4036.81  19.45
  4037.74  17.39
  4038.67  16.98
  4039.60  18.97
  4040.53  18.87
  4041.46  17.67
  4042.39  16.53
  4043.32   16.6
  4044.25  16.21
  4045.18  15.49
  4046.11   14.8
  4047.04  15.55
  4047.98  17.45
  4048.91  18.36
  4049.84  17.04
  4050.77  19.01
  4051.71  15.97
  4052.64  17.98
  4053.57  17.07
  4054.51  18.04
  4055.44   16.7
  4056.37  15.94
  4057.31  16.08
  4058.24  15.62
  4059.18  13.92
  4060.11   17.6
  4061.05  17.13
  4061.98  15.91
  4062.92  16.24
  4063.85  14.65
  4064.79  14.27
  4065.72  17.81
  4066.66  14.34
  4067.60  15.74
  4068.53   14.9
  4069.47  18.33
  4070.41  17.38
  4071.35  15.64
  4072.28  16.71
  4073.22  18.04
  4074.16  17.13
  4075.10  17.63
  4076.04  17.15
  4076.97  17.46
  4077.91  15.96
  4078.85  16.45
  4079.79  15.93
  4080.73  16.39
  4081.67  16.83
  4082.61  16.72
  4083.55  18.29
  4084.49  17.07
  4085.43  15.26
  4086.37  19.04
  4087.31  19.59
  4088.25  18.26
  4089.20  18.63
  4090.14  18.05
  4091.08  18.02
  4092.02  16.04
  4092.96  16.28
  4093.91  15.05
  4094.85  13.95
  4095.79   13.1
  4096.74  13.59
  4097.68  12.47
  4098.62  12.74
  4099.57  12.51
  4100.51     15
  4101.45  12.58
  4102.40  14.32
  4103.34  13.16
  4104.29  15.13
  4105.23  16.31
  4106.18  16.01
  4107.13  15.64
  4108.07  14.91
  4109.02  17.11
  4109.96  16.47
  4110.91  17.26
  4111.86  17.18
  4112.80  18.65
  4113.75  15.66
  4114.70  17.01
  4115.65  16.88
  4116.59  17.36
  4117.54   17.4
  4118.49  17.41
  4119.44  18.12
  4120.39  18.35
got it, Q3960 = 1.6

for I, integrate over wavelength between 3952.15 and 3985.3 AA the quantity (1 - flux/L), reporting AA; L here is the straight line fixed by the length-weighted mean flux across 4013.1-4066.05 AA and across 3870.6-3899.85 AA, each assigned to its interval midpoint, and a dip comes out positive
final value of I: 9.0 AA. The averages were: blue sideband 11.3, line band 10.6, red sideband 17.3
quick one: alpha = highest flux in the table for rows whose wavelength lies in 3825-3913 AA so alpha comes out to 15.96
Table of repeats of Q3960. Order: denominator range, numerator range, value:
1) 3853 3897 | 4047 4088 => 1.61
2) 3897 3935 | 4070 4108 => 1.45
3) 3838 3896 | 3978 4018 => 1.56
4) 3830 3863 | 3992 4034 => 1.83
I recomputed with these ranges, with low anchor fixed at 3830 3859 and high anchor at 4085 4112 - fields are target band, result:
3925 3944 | 5.5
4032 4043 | -2.4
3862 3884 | -2.9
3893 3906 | -1.1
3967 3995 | 0.9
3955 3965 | 1.6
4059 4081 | -2.0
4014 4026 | -3.8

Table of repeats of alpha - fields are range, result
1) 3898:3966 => 16.62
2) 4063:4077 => 18.33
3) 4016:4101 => 20.63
